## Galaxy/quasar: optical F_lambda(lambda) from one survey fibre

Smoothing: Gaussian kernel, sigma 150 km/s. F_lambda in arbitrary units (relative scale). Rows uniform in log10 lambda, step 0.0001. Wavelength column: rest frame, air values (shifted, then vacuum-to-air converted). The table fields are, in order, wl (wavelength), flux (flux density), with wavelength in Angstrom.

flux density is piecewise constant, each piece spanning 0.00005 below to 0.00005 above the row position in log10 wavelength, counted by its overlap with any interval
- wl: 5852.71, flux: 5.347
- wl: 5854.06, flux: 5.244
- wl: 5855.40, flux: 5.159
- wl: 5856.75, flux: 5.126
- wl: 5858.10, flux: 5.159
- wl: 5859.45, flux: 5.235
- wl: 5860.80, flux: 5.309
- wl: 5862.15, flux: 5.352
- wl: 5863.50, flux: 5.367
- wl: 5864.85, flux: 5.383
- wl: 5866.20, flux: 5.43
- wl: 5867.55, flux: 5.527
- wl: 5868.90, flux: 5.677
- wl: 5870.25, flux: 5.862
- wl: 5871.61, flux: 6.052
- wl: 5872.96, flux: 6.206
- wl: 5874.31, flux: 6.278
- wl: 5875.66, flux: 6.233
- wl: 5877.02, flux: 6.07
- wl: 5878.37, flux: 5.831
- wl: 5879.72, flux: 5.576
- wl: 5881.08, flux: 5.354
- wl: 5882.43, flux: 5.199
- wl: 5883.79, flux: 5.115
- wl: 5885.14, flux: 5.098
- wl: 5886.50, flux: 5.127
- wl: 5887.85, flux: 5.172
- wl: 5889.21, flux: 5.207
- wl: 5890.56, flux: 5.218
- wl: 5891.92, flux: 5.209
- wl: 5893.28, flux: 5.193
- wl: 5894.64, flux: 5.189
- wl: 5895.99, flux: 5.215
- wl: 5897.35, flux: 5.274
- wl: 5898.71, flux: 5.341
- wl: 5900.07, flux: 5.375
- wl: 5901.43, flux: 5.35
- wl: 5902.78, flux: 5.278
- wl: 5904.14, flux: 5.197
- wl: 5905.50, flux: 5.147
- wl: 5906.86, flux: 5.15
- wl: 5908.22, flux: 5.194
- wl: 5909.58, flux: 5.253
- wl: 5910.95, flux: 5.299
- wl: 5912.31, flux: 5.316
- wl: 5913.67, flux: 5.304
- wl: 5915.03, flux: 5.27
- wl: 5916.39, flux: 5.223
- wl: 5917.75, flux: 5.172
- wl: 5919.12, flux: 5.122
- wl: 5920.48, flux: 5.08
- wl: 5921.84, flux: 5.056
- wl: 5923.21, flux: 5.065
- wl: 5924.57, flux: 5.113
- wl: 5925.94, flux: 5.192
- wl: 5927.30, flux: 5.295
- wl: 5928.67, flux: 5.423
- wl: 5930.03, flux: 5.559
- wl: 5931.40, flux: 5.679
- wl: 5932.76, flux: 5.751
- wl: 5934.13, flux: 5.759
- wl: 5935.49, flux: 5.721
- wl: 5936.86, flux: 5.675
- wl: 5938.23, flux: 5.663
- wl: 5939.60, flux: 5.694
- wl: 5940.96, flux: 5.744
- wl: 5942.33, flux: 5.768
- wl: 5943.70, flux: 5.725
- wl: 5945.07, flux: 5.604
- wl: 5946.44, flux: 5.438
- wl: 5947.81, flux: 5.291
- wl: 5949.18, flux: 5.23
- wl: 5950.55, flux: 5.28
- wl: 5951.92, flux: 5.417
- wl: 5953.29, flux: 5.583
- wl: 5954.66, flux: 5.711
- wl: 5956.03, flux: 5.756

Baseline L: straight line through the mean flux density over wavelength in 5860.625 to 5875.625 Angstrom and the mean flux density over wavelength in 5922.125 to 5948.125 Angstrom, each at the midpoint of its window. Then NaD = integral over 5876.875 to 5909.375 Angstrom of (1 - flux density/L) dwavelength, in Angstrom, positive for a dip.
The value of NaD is 2.1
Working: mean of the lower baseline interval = 5.71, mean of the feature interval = 5.28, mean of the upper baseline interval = 5.53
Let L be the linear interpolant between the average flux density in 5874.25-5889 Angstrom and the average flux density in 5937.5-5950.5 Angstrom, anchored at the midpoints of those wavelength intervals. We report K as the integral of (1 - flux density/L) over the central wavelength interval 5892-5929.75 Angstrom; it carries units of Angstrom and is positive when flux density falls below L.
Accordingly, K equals 2.06 Angstrom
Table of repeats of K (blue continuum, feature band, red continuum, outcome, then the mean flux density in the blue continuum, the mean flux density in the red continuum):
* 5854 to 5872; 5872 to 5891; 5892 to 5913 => -0.78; 5.42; 5.25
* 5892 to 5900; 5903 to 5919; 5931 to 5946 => 0.54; 5.25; 5.7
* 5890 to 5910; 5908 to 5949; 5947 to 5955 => -0.63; 5.24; 5.41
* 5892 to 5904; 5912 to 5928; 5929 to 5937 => 1.01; 5.27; 5.68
